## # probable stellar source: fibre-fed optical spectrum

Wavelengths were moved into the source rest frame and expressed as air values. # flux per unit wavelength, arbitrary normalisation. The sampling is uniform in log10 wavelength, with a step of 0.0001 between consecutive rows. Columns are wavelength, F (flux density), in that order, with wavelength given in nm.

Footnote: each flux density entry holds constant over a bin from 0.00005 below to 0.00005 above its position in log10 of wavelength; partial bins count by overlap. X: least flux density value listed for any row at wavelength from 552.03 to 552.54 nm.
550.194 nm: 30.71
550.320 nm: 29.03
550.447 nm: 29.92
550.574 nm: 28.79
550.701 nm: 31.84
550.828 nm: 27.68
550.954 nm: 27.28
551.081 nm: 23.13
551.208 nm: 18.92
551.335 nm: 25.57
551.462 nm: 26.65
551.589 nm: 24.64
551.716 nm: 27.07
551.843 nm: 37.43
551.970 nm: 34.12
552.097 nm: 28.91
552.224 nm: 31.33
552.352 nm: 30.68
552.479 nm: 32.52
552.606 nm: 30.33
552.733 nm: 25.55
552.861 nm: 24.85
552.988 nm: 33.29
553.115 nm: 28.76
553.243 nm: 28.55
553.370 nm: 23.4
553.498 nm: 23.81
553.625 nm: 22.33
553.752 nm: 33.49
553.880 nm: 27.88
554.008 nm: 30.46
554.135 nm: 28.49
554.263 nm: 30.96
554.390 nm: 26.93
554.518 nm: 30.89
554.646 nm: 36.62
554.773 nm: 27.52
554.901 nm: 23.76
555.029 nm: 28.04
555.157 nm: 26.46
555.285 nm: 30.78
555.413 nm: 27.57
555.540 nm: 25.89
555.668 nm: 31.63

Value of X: 28.91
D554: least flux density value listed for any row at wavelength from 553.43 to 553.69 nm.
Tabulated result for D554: 22.33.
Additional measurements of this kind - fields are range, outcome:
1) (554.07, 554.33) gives 28.49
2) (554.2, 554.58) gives 26.93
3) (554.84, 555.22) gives 23.76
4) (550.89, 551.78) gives 18.92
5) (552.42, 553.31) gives 24.85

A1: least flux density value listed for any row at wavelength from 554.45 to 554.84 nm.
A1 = 27.52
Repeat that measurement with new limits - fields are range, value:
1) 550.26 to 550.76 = 28.79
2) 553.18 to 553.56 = 23.4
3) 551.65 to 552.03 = 27.07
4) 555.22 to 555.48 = 27.57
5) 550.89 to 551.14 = 23.13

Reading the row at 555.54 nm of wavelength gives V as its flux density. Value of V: 25.89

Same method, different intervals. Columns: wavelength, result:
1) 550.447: 29.92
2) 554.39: 26.93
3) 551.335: 25.57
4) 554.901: 23.76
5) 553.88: 27.88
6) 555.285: 30.78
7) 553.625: 22.33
